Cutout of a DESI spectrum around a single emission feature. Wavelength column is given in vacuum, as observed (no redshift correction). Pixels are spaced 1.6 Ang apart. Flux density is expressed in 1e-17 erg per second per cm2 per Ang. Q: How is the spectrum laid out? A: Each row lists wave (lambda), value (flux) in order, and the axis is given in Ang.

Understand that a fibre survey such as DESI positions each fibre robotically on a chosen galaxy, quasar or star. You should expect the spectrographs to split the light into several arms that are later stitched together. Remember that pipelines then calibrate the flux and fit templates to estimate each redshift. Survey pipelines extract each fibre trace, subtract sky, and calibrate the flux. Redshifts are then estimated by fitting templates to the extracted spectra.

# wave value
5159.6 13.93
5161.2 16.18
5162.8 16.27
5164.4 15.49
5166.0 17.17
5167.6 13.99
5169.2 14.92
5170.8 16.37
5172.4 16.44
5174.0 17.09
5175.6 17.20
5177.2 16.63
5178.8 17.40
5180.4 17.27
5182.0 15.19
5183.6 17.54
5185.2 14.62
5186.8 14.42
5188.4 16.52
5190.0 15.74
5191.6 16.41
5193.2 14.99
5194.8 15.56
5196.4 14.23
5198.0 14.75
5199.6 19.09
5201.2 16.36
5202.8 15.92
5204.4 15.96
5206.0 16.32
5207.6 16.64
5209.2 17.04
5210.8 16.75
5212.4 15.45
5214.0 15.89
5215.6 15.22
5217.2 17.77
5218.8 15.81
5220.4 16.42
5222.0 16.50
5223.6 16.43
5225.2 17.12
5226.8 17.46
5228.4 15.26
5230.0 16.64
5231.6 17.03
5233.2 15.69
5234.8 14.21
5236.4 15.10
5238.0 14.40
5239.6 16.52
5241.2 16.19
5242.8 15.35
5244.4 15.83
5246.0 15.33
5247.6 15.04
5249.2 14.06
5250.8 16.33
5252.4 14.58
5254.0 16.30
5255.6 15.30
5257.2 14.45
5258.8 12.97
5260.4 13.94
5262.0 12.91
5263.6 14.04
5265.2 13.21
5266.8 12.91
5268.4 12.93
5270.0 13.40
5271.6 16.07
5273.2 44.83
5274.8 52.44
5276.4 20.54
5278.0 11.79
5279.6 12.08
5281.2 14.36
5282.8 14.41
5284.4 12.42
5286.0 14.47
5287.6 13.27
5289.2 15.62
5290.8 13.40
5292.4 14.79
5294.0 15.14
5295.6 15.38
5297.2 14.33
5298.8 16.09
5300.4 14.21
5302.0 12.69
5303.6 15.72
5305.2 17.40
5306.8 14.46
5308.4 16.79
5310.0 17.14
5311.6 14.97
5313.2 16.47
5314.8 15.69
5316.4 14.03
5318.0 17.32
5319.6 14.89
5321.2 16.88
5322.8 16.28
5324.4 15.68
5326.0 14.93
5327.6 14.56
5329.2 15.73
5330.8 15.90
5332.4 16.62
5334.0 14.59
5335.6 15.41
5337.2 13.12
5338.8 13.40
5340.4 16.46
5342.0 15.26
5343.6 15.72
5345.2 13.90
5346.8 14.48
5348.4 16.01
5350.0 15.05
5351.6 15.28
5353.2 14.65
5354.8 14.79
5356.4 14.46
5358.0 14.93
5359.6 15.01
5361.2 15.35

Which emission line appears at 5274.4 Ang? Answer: H-beta 4861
